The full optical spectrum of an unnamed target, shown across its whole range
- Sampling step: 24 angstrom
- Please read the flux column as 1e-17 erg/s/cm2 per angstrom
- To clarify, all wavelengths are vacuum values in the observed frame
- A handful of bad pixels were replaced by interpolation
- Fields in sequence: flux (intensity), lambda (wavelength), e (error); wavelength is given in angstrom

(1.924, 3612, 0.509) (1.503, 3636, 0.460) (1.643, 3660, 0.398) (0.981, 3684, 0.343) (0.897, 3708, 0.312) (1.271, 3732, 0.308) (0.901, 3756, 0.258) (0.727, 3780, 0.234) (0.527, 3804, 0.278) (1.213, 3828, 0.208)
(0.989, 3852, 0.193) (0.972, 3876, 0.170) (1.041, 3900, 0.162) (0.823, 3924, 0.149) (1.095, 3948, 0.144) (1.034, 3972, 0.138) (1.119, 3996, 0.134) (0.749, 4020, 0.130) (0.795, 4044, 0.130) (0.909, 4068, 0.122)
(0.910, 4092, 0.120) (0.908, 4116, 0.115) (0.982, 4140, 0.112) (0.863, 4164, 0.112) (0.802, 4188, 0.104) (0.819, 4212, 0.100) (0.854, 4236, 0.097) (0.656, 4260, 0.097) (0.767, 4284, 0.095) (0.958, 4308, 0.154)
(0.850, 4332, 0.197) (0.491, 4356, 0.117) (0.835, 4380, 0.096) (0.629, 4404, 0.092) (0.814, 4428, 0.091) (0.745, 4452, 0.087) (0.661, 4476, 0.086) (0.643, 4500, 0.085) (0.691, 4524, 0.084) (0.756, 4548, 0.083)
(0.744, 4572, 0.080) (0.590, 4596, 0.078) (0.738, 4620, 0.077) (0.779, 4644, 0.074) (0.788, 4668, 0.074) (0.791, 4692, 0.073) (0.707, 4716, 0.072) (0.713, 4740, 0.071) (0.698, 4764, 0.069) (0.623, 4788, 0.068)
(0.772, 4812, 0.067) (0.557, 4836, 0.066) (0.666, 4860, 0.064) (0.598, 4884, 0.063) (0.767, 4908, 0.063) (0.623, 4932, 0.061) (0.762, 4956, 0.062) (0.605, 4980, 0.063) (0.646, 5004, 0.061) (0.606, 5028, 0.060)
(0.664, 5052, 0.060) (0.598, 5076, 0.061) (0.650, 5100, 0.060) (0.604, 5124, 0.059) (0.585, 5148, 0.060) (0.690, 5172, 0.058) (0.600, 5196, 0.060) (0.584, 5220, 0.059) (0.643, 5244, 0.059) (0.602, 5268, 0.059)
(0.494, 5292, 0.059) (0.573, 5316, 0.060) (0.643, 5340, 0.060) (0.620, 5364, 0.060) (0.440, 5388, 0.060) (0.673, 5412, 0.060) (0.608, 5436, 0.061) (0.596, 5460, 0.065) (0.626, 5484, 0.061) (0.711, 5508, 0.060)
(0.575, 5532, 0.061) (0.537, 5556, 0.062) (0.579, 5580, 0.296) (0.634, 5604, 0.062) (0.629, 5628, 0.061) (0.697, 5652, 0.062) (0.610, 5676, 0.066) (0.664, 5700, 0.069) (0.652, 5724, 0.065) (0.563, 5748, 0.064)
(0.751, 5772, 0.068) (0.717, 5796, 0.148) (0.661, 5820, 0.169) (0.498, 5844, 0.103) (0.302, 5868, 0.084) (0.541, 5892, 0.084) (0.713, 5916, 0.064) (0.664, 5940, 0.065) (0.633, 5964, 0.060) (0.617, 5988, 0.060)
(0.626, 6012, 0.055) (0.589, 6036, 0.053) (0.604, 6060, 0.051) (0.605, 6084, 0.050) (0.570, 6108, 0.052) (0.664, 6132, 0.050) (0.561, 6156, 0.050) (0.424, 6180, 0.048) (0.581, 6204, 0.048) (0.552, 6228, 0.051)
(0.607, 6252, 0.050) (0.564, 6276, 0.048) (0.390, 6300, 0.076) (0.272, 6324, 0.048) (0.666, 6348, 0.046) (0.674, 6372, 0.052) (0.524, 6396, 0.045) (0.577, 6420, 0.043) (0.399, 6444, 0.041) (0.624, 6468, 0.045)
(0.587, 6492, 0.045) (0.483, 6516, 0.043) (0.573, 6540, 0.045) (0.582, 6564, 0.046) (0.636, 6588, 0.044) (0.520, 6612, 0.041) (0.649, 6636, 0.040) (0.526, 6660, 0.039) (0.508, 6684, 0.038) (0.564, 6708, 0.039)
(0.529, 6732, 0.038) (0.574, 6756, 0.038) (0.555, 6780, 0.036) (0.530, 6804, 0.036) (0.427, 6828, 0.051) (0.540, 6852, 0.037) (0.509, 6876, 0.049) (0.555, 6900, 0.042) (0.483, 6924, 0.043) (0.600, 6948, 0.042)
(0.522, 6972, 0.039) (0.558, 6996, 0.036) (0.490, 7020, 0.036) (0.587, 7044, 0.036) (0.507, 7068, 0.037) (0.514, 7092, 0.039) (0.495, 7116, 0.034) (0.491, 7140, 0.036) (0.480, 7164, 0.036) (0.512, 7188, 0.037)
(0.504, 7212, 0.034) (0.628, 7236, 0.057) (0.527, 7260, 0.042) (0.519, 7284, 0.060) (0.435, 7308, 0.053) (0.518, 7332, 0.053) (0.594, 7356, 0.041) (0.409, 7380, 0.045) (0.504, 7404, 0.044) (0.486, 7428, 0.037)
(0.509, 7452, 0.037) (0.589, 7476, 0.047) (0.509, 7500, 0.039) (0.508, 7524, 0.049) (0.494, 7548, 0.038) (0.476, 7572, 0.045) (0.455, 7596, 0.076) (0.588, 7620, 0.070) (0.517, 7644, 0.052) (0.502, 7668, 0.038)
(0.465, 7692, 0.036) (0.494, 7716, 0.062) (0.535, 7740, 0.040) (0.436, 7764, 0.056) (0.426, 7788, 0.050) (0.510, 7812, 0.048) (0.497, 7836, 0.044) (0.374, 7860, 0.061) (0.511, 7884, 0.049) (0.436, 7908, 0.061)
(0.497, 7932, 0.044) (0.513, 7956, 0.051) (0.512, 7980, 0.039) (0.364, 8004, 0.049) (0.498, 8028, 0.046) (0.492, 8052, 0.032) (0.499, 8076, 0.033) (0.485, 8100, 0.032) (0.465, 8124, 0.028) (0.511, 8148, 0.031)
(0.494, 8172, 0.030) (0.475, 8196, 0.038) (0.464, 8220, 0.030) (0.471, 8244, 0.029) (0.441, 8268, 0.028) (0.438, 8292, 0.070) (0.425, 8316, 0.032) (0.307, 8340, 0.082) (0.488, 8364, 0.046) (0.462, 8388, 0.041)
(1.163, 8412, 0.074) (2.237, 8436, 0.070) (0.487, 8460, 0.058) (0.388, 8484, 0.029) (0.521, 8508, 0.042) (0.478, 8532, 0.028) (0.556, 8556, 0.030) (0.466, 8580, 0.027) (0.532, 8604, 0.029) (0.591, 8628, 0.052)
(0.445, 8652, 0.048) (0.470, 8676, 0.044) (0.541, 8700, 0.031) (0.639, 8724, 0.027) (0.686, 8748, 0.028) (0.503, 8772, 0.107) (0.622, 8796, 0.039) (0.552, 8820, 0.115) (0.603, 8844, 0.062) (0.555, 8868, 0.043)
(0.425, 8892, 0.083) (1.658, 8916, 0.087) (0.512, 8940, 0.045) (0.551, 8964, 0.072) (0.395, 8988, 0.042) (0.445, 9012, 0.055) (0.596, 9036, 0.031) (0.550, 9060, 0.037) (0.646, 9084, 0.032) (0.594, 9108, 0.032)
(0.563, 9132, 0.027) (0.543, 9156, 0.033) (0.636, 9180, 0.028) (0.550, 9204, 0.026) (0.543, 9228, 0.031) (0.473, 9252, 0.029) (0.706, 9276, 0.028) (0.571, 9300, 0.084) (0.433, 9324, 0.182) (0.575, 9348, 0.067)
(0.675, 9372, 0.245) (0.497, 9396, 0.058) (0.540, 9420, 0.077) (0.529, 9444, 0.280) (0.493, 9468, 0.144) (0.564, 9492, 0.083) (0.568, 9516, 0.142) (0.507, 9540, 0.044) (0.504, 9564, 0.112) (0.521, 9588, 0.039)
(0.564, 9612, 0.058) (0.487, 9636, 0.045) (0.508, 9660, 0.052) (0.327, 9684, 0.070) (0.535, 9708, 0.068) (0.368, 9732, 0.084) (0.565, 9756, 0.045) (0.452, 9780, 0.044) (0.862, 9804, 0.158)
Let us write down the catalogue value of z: 1.26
